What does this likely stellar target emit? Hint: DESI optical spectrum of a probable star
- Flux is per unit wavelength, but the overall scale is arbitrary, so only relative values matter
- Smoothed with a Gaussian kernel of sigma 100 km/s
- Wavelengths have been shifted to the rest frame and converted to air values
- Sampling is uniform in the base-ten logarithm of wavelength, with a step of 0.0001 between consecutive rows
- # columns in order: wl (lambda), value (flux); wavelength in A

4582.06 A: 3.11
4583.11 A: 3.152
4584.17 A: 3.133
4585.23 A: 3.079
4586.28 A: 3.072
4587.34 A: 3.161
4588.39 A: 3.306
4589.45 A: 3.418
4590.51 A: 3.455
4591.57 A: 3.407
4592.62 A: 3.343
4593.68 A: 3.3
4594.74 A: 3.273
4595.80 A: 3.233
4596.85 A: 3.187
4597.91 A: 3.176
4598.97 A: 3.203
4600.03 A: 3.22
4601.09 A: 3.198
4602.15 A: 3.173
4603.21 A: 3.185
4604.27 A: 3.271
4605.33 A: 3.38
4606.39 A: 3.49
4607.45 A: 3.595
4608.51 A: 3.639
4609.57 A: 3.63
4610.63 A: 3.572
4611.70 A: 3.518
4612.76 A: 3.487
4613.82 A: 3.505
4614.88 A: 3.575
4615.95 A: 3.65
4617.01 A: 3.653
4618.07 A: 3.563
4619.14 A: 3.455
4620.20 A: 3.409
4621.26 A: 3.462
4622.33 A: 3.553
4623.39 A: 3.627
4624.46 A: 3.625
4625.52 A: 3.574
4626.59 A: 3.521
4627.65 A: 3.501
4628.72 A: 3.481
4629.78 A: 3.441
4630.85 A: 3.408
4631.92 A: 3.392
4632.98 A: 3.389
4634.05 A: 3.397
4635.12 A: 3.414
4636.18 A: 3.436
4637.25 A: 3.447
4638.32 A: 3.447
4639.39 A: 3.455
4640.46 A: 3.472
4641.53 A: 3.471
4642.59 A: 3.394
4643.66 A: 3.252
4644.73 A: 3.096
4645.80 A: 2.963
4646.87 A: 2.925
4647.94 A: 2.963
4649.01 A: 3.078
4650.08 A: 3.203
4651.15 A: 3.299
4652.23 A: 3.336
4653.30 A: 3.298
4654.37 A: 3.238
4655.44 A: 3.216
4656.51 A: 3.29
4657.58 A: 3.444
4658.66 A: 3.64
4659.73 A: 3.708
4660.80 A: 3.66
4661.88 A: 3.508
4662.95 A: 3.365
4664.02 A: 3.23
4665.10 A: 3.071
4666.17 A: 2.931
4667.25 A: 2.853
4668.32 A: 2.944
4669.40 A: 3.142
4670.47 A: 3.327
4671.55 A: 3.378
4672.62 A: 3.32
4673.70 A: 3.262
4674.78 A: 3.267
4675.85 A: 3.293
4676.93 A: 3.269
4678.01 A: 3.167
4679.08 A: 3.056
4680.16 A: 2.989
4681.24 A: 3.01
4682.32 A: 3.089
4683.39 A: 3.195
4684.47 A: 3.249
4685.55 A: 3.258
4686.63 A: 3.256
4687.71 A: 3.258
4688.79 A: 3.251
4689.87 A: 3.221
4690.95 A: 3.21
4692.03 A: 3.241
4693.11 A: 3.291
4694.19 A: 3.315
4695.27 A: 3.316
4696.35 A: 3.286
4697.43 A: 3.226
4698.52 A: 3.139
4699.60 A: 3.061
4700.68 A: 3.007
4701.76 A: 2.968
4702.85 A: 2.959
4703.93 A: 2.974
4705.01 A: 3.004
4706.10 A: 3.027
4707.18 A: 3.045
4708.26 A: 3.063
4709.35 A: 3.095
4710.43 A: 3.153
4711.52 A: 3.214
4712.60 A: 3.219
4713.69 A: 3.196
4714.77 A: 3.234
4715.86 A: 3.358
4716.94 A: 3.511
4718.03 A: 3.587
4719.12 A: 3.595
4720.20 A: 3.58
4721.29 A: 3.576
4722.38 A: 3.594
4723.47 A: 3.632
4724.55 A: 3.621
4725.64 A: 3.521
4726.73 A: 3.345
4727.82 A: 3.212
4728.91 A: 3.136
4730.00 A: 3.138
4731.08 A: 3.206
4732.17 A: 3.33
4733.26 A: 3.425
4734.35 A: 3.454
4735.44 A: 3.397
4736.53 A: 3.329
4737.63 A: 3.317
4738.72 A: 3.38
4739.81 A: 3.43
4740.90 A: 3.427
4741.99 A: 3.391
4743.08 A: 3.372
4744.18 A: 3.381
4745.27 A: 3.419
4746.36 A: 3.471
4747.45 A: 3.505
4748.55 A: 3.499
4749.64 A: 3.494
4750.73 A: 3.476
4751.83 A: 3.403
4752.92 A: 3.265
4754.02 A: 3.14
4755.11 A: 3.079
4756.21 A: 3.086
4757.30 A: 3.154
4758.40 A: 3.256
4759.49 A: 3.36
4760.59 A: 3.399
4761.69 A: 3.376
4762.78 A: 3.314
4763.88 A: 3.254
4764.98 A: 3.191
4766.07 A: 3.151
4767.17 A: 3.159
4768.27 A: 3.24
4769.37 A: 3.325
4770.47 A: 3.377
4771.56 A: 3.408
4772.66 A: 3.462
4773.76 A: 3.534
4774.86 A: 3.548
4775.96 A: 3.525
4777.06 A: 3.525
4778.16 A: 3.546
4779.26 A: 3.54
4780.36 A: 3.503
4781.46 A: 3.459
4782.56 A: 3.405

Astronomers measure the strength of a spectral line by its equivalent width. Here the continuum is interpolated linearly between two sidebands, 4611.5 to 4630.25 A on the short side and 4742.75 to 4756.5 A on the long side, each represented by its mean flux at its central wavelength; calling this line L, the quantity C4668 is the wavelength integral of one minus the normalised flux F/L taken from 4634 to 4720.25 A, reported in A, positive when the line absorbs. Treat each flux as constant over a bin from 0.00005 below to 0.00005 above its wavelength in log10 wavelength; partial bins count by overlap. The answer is 5.4 A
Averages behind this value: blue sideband 3.54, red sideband 3.36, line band 3.24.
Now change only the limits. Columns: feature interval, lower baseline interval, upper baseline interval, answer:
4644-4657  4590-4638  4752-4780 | 0.9 A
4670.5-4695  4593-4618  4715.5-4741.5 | 1.4 A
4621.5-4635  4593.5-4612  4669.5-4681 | -0.8 A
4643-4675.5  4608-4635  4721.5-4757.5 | 2.1 A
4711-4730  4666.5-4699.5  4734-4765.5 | -0.8 A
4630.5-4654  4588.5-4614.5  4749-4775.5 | 0.4 A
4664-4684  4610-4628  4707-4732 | 1.7 A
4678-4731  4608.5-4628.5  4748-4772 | 2.4 A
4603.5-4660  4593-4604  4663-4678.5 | -3.8 A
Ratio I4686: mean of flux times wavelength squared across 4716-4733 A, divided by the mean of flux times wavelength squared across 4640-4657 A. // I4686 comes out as 1.1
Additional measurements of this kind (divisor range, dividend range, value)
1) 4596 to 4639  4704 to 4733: 1.00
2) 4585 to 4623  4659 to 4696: 0.99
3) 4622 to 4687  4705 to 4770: 1.04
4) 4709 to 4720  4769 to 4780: 1.07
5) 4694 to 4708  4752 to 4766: 1.07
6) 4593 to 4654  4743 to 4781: 1.06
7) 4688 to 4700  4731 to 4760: 1.06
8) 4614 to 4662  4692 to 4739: 1.00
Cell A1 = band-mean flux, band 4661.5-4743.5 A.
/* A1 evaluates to 3.25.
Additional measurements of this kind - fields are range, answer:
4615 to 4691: 3.32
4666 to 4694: 3.19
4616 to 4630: 3.54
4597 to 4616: 3.4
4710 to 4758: 3.37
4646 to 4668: 3.25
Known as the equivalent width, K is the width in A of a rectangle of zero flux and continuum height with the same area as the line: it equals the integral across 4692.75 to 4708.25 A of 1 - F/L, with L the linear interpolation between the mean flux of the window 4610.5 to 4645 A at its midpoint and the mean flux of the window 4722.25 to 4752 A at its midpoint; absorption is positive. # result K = 1.4 A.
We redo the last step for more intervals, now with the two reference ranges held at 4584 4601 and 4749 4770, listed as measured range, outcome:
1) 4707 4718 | 0.11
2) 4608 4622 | -1.27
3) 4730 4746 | -0.49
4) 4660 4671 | 0.15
